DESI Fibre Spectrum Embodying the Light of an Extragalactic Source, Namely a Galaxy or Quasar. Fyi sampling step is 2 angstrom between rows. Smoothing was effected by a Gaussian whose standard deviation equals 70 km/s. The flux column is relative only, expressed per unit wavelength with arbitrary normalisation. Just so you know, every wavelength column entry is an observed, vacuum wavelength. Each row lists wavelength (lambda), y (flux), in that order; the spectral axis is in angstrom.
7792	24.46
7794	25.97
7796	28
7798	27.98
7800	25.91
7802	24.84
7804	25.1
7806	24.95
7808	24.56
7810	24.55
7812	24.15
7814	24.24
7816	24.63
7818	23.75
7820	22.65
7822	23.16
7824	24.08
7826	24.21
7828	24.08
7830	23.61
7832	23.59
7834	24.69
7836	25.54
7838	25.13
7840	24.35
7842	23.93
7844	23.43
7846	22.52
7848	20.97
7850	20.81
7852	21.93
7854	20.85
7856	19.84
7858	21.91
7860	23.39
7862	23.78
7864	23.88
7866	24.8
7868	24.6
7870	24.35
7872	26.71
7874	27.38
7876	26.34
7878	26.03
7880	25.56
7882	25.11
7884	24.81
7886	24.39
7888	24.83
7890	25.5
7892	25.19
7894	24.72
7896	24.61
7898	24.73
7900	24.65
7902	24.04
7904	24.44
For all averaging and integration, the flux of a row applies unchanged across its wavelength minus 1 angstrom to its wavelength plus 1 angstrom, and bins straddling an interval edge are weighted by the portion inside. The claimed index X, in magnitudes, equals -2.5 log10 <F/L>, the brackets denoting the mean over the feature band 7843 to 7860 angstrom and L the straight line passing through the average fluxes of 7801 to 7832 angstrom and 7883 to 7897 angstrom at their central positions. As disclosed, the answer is 0.134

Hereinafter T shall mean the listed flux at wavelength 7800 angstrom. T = 25.91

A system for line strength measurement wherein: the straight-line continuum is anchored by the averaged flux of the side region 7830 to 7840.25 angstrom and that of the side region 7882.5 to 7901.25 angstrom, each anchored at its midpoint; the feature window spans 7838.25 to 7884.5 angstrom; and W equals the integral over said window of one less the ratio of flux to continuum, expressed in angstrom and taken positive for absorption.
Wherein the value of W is 1.7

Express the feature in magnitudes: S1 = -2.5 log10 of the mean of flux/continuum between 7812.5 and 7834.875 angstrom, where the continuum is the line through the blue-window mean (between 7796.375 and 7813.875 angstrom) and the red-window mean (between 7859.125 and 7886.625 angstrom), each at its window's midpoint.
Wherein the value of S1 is 0.06 mag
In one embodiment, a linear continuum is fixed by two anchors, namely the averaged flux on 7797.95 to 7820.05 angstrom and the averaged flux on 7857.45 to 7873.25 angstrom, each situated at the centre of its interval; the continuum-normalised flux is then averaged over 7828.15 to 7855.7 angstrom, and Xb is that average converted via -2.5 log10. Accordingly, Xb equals 0.062 mag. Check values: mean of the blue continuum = 24.7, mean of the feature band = 23.1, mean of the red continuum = 24.3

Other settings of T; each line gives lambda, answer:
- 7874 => 27.38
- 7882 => 25.11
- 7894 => 24.72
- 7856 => 19.84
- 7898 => 24.73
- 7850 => 20.81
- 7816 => 24.63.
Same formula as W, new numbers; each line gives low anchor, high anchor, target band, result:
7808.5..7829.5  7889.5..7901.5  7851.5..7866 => 1.2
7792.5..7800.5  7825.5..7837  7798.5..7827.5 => 1.4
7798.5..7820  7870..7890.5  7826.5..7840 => 0.3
